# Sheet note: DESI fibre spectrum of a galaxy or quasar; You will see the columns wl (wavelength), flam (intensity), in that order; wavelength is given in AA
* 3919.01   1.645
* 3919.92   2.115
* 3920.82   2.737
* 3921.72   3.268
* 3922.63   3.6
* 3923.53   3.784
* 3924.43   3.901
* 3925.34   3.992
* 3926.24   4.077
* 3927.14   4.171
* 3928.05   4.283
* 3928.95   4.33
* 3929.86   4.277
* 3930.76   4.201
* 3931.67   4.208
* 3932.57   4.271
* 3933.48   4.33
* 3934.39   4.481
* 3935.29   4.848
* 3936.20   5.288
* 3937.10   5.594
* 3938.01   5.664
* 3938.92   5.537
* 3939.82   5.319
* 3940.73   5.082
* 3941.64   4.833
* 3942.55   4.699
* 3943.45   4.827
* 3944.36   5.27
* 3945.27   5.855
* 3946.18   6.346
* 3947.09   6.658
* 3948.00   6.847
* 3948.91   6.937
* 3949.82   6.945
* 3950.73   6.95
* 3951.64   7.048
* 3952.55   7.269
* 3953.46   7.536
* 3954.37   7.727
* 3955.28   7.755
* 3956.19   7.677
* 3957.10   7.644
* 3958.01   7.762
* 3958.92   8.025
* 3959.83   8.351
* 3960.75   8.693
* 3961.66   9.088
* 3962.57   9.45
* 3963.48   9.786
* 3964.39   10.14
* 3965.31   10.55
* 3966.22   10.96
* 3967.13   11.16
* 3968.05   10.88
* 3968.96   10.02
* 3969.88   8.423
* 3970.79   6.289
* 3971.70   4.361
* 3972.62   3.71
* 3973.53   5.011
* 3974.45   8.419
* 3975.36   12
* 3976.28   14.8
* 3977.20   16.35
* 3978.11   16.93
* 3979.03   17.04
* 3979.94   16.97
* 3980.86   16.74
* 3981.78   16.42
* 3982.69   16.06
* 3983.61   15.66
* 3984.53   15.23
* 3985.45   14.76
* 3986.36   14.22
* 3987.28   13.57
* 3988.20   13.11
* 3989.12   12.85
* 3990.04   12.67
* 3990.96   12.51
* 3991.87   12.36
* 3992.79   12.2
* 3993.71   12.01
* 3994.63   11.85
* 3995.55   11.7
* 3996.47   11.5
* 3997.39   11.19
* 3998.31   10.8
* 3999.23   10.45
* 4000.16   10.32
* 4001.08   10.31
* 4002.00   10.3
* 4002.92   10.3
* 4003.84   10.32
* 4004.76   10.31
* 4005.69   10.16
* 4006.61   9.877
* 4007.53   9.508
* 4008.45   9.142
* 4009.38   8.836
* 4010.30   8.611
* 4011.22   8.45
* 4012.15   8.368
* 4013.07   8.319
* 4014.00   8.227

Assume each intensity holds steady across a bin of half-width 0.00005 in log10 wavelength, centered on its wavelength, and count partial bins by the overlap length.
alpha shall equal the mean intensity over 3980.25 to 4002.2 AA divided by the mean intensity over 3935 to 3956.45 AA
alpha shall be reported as 2.09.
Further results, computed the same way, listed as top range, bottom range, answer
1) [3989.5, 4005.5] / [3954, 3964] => 1.34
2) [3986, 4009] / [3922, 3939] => 2.55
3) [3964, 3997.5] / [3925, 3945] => 2.58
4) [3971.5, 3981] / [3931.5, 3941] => 2.42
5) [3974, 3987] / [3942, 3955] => 2.32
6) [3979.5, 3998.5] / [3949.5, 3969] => 1.56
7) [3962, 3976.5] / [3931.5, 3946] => 1.79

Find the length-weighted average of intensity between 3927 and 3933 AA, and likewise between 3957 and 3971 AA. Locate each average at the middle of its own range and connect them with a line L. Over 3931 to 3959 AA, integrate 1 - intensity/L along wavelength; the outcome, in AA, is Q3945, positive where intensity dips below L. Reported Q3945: 1.8 AA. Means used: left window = 4.25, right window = 9.29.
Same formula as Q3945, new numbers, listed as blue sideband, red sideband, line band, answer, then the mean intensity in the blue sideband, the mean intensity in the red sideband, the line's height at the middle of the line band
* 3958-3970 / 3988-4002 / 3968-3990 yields -3.8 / 9.61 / 11.6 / 10.6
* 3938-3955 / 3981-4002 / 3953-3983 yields -2.8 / 6.21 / 12.8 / 9.36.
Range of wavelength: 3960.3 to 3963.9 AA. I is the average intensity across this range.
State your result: 9.27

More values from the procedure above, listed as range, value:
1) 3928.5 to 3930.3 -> 4.3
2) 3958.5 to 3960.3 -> 8.16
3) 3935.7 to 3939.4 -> 5.52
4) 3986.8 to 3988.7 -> 13.3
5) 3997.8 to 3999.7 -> 10.6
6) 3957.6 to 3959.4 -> 7.92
